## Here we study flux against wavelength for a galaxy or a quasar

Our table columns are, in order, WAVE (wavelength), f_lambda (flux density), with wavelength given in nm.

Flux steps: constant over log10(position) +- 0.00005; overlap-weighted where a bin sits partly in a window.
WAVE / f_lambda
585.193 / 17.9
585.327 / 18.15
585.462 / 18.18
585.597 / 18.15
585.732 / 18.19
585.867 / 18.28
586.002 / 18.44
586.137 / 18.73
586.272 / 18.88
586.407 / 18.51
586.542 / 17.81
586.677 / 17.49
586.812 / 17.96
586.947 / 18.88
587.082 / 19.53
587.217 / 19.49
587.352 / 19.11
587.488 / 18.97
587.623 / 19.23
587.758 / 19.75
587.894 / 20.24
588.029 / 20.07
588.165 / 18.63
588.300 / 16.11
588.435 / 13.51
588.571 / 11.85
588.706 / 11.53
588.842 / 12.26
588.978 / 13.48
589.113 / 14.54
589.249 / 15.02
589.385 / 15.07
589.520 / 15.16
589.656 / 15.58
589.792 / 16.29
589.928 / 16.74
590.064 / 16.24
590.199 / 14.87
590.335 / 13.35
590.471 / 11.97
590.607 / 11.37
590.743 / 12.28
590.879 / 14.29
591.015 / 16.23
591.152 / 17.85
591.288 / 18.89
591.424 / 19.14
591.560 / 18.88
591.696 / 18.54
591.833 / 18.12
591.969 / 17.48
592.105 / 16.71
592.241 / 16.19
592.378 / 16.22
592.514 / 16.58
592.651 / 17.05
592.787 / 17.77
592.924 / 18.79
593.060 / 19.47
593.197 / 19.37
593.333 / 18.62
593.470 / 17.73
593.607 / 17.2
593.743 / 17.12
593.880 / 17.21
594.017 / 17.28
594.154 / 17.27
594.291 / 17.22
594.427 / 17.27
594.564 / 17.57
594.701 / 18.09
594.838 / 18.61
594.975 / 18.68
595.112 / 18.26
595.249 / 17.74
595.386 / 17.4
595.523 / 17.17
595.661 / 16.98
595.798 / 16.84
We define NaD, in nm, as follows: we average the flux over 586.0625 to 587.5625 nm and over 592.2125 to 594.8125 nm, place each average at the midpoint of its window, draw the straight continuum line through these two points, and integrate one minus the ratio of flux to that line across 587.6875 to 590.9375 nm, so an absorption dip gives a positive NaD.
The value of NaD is 0.58 nm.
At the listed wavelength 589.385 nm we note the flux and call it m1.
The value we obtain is 15.07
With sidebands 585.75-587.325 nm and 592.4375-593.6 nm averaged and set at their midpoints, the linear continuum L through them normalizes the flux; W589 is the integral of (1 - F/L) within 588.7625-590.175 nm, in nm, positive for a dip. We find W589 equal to 0.26 nm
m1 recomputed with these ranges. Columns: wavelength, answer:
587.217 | 19.49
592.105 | 16.71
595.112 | 18.26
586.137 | 18.73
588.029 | 20.07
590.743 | 12.28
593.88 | 17.21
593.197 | 19.37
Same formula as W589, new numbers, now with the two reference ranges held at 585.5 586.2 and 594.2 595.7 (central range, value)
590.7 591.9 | 0.049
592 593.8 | 0.027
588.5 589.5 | 0.256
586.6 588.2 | -0.078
